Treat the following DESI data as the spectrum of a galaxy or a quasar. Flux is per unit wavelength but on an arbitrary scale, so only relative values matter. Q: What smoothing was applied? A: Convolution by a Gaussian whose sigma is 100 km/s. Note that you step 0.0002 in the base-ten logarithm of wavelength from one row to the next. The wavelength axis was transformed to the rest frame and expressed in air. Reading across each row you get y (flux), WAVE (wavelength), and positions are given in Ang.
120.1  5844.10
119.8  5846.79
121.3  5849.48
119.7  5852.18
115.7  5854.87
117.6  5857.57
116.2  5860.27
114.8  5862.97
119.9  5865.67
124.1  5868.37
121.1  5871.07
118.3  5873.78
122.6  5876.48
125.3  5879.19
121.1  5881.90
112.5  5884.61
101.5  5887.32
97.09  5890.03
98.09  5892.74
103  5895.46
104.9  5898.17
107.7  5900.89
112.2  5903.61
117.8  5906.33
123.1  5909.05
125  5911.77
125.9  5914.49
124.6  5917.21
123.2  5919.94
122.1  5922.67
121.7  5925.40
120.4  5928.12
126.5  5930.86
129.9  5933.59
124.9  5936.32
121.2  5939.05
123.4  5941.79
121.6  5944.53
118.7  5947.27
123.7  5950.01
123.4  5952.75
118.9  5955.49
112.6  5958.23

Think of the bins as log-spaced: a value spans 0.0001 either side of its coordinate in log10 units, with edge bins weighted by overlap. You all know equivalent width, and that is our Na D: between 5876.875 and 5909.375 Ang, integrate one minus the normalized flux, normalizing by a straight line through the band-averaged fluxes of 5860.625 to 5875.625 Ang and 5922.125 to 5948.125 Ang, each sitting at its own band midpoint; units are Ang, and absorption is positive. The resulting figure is 2.8 Ang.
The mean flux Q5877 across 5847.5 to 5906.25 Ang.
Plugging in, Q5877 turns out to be 114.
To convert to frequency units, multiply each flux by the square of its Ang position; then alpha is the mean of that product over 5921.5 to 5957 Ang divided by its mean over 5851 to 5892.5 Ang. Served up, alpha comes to 1.08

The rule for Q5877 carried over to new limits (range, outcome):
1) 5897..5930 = 119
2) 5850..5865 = 117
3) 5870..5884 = 121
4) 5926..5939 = 125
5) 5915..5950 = 123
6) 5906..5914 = 123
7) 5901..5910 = 116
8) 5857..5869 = 118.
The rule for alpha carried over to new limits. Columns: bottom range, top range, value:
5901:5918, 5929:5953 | 1.04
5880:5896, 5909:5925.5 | 1.18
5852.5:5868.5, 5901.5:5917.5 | 1.04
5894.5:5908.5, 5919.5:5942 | 1.13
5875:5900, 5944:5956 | 1.13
